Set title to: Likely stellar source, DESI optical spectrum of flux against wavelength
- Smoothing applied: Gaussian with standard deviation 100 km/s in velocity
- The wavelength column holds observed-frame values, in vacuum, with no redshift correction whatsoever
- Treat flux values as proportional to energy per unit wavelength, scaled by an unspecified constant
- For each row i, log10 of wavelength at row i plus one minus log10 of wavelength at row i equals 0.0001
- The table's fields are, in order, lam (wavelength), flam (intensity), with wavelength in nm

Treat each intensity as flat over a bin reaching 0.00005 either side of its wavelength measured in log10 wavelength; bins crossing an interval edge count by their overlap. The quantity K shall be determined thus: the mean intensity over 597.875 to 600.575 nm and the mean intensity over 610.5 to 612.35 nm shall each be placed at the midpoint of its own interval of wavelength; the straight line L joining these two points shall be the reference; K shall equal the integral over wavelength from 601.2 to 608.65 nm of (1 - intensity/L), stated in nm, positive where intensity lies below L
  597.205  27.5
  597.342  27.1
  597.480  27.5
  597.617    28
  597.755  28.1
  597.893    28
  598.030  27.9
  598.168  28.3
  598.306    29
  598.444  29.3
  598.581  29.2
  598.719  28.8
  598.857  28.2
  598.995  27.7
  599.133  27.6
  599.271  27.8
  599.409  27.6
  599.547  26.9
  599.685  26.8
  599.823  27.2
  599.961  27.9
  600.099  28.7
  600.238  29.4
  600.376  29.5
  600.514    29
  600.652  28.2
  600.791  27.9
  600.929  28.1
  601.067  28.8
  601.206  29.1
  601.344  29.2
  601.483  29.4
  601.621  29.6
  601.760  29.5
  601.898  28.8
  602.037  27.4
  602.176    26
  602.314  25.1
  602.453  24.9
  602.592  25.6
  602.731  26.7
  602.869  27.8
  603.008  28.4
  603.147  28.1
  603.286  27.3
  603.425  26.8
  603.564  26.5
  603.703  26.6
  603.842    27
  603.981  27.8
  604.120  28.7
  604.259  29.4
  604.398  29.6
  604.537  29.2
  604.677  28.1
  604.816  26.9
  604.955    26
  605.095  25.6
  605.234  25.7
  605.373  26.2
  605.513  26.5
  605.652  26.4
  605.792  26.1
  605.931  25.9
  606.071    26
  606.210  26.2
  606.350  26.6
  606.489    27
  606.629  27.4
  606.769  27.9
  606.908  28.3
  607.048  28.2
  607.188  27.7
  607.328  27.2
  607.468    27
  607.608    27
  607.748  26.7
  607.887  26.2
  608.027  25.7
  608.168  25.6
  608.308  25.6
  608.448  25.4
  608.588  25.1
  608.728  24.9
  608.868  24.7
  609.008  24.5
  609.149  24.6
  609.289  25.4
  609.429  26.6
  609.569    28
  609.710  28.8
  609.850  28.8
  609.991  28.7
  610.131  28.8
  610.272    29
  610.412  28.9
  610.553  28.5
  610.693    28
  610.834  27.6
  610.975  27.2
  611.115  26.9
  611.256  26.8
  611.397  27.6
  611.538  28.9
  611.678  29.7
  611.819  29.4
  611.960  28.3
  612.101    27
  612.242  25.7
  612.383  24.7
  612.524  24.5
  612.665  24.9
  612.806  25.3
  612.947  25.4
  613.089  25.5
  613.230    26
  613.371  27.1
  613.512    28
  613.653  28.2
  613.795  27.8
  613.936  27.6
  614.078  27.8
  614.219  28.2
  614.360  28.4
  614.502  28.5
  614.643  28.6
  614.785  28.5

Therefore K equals 0.24 nm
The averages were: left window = 28.2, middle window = 27.1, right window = 27.8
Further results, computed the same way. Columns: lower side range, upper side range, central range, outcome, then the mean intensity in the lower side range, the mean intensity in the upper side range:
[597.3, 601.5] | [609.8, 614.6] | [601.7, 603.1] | 0.05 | 28.3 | 27.5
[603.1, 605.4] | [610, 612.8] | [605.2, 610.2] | 0.15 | 27.4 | 27.5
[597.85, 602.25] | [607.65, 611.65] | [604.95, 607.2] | 0.06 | 28.3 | 26.9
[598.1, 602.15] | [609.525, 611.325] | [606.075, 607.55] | 0.05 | 28.4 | 28.2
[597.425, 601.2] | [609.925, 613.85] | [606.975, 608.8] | 0.08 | 28.2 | 27.3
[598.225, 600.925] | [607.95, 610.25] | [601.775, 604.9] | 0.01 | 28.2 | 26.4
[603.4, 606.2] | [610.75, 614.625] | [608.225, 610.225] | 0.05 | 27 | 27.2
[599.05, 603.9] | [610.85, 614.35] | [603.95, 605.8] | 0.01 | 27.7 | 27.1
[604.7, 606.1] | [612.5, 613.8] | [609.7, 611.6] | -0.14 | 26.2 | 26.3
